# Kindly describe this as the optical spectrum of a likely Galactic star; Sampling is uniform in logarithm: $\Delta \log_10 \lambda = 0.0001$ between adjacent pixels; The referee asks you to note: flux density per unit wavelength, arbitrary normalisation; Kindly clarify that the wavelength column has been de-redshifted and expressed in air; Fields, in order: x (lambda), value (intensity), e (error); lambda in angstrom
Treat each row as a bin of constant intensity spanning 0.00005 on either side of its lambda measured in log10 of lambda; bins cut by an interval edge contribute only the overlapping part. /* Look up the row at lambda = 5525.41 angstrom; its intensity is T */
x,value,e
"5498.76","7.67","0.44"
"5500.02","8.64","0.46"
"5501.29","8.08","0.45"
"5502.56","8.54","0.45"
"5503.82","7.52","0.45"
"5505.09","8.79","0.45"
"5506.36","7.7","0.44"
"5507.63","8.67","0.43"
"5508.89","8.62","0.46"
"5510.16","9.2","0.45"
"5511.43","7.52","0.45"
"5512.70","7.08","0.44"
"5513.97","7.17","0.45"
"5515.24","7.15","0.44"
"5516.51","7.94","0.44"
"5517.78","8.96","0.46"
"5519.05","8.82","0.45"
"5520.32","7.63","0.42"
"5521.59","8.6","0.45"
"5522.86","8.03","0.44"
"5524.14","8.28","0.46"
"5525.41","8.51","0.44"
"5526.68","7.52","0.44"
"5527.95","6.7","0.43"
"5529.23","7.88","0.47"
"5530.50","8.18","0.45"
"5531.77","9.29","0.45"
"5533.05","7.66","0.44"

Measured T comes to 8.51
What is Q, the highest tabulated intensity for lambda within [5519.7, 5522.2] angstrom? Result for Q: 8.6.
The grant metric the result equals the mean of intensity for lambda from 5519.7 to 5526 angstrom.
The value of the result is 8.21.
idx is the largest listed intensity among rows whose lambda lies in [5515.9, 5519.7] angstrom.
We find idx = 8.96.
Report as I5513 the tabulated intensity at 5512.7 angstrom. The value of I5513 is 7.08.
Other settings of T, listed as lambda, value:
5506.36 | 7.7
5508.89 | 8.62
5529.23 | 7.88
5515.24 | 7.15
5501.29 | 8.08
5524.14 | 8.28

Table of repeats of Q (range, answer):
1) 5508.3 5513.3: 9.2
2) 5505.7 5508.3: 8.67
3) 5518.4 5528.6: 8.82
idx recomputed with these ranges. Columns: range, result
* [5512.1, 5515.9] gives 7.17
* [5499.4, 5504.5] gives 8.64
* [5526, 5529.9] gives 7.88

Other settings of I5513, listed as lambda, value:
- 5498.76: 7.67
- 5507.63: 8.67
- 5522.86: 8.03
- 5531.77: 9.29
